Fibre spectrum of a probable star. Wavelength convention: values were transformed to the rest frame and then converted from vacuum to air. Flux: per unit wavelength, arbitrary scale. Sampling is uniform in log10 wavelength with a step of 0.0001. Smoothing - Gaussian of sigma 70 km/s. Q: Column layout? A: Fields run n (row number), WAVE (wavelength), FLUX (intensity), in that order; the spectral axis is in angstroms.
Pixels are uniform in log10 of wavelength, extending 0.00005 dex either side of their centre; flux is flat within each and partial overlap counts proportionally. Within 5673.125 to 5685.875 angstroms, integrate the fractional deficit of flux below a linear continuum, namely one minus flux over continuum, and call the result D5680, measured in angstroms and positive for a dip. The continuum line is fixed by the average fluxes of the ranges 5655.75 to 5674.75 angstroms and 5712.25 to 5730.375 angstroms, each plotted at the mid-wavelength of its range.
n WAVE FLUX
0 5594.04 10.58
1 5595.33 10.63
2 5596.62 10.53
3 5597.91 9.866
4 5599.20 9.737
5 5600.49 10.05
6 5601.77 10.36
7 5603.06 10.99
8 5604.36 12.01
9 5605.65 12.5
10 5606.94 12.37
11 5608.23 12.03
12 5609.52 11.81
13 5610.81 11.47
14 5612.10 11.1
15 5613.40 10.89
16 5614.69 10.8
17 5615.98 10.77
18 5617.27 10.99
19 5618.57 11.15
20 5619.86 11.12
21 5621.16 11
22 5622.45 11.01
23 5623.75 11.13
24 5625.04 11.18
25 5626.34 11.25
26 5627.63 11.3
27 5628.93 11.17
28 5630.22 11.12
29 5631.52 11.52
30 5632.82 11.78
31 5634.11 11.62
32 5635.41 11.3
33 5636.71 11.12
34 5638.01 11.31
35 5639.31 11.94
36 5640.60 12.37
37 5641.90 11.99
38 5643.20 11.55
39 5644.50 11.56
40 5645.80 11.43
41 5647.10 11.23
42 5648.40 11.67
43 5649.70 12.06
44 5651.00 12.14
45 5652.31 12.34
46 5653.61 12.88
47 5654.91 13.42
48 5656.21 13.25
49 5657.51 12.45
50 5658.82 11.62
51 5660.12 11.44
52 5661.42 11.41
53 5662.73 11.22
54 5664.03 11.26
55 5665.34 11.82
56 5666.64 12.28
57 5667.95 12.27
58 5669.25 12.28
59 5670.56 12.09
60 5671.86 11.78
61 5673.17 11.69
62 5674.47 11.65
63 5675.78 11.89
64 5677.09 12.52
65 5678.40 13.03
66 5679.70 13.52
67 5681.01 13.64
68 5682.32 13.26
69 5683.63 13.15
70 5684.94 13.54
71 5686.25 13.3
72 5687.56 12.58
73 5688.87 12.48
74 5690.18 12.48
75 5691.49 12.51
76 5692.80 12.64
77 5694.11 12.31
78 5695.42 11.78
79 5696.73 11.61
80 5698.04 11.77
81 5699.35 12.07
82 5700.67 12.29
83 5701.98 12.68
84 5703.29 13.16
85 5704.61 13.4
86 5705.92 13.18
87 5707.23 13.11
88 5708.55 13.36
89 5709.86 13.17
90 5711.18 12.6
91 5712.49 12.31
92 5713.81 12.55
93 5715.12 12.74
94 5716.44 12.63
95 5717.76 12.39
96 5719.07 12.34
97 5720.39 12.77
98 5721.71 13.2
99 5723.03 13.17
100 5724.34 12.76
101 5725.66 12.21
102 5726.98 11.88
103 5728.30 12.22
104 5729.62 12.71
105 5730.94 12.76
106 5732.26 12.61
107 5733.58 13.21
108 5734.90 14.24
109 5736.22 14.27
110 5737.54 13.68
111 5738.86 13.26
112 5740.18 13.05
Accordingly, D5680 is -0.8 angstroms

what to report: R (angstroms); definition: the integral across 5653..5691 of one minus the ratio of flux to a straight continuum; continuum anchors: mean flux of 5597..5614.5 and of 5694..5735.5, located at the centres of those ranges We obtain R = -1.1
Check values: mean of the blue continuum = 11.1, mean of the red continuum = 12.7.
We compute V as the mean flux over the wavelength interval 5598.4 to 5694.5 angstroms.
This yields 11.8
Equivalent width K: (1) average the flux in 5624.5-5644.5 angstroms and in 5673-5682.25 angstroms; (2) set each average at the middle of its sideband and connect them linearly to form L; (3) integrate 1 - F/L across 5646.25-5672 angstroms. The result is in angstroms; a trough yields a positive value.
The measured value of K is 0.2 angstroms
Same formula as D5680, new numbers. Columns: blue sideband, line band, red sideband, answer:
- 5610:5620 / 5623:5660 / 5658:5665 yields -1.7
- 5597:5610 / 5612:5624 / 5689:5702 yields 0.4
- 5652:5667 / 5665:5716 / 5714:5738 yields -0.5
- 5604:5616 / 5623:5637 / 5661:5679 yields 0.5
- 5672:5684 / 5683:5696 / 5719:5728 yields 0.0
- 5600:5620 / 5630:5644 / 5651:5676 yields 0.1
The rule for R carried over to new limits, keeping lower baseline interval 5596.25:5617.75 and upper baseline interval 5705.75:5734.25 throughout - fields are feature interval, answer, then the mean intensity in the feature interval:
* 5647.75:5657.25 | -0.6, 12.5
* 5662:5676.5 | 0.2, 11.8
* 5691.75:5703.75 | 0.1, 12.3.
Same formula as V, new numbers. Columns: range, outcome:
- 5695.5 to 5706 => 12.4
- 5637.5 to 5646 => 11.8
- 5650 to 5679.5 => 12.1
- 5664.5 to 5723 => 12.6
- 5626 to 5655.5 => 11.7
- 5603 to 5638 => 11.4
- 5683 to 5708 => 12.6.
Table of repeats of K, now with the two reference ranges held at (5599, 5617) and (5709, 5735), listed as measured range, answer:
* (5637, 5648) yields 0.0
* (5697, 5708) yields -0.2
